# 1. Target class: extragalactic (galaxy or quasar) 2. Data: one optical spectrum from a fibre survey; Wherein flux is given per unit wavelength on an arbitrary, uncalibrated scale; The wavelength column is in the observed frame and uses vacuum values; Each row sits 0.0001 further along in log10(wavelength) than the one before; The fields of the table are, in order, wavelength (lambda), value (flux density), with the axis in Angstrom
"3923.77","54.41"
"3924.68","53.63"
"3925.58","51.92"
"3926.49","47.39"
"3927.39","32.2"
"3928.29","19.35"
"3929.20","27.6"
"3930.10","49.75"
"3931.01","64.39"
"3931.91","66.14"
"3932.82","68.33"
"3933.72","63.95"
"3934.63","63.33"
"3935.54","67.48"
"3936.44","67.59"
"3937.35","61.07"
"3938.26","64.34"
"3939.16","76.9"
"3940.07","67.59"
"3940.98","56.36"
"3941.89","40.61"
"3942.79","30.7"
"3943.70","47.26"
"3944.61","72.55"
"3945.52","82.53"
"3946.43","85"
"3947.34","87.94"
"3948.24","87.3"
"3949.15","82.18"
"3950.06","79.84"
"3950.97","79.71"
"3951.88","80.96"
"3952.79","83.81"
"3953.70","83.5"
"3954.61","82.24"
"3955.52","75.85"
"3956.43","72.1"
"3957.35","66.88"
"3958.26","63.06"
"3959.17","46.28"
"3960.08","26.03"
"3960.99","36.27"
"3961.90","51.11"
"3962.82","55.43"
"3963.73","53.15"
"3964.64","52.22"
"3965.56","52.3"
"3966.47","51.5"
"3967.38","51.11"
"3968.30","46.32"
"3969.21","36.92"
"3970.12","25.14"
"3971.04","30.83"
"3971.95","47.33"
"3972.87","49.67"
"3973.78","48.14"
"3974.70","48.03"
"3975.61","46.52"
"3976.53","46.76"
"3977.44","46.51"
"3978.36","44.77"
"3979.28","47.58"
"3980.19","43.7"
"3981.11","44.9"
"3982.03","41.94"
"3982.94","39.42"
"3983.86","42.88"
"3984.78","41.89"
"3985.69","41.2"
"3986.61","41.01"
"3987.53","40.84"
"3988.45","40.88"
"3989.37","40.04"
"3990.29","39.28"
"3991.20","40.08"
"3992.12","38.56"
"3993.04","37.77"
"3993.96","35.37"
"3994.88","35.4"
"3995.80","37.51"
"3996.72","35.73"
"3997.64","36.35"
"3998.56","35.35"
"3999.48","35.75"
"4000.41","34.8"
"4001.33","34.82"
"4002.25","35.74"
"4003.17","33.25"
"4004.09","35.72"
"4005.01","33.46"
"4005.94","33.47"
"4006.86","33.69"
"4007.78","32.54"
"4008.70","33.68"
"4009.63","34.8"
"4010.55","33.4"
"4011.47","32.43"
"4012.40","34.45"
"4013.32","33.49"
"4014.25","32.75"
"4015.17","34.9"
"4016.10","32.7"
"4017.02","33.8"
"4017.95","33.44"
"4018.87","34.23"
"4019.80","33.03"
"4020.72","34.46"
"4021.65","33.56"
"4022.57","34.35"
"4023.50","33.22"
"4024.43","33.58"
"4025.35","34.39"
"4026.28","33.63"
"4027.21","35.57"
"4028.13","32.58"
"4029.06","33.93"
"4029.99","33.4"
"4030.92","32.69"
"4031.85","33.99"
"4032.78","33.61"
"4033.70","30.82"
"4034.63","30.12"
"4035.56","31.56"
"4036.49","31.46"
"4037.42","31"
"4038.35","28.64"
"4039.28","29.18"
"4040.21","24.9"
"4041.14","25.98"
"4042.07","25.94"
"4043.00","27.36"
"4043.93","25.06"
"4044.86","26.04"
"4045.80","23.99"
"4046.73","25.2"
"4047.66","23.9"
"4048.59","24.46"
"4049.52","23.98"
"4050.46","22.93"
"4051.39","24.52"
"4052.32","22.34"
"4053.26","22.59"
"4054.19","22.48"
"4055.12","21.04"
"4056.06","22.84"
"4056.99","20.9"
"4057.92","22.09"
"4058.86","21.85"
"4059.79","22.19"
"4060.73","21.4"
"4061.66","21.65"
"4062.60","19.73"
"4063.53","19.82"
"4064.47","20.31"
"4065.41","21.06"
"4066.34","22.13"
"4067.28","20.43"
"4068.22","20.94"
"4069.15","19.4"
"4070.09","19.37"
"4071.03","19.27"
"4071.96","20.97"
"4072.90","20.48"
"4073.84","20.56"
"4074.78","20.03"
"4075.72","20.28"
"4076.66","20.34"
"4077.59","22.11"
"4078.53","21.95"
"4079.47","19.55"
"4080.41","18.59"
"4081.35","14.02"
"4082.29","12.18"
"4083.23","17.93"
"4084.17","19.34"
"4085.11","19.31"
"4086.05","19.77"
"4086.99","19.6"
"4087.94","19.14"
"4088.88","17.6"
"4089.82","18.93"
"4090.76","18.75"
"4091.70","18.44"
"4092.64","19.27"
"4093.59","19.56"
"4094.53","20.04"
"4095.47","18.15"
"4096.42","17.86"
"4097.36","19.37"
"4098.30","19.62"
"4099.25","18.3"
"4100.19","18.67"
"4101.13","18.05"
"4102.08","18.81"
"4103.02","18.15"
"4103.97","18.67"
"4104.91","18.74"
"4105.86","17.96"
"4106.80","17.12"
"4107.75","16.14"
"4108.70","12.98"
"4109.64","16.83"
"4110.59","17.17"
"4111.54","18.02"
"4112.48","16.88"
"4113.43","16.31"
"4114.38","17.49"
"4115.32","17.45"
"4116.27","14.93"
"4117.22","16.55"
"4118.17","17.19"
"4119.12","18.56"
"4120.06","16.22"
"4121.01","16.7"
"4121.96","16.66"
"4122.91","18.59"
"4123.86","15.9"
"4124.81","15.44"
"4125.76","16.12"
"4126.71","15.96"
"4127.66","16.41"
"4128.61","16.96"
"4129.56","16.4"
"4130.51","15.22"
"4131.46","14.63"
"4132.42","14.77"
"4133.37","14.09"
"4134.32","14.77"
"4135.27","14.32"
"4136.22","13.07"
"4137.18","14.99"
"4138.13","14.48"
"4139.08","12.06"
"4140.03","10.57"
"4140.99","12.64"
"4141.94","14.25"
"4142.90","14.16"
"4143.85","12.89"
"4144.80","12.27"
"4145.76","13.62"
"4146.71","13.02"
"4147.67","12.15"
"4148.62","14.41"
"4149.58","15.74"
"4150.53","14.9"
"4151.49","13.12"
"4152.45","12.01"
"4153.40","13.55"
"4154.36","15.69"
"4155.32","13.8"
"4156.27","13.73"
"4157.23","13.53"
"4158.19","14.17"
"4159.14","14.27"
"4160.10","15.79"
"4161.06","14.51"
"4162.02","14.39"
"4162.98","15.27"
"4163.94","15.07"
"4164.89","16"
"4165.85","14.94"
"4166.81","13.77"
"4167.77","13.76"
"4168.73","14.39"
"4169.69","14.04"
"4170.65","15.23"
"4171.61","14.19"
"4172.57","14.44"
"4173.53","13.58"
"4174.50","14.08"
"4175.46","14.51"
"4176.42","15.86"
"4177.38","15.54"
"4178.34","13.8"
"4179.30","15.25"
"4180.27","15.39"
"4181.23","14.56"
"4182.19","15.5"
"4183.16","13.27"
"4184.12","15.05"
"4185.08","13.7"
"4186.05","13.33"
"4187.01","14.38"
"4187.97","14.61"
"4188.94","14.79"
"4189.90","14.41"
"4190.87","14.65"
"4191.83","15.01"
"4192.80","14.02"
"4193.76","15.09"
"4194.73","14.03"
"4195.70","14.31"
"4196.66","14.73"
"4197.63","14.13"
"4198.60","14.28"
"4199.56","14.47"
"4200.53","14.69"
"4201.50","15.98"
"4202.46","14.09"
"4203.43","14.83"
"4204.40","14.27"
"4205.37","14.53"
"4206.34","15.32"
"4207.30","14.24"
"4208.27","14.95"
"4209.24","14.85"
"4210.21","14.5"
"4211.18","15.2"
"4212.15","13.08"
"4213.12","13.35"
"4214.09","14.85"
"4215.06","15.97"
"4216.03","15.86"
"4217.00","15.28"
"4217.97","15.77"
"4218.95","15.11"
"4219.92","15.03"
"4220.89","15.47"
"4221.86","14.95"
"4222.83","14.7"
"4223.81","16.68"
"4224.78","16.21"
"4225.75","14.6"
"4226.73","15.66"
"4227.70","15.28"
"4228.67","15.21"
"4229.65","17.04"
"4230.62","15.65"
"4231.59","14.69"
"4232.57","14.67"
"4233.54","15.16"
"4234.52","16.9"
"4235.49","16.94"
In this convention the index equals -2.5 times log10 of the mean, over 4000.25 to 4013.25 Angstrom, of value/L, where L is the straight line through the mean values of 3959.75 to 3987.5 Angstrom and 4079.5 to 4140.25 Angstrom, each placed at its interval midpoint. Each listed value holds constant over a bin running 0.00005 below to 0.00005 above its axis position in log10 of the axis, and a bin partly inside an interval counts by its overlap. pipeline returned 0.11 mag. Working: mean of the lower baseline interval 44.4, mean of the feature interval 34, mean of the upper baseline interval 17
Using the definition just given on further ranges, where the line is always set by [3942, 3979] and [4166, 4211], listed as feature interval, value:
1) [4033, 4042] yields 0.428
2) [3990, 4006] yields 0.377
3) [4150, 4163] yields 0.407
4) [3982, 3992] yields 0.286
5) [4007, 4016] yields 0.397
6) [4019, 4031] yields 0.331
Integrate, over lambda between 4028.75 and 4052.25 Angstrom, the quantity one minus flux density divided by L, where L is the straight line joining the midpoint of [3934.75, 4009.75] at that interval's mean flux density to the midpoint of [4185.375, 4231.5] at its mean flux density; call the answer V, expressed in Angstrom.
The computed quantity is 7.1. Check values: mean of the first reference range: 50.4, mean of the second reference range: 14.9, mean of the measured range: 28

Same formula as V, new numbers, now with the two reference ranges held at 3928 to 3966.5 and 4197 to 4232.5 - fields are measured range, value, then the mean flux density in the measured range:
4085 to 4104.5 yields 9.4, 18.9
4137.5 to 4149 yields 6.1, 13.1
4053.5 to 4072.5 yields 9.5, 21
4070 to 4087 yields 8.7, 19.2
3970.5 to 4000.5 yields 8.0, 41.1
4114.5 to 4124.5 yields 4.7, 16.9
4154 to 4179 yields 9.6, 14.6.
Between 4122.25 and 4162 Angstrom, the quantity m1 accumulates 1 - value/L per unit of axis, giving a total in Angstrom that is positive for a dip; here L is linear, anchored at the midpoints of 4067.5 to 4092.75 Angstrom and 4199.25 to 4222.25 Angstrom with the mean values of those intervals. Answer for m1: 6.4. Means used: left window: 19.2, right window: 14.9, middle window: 14.4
